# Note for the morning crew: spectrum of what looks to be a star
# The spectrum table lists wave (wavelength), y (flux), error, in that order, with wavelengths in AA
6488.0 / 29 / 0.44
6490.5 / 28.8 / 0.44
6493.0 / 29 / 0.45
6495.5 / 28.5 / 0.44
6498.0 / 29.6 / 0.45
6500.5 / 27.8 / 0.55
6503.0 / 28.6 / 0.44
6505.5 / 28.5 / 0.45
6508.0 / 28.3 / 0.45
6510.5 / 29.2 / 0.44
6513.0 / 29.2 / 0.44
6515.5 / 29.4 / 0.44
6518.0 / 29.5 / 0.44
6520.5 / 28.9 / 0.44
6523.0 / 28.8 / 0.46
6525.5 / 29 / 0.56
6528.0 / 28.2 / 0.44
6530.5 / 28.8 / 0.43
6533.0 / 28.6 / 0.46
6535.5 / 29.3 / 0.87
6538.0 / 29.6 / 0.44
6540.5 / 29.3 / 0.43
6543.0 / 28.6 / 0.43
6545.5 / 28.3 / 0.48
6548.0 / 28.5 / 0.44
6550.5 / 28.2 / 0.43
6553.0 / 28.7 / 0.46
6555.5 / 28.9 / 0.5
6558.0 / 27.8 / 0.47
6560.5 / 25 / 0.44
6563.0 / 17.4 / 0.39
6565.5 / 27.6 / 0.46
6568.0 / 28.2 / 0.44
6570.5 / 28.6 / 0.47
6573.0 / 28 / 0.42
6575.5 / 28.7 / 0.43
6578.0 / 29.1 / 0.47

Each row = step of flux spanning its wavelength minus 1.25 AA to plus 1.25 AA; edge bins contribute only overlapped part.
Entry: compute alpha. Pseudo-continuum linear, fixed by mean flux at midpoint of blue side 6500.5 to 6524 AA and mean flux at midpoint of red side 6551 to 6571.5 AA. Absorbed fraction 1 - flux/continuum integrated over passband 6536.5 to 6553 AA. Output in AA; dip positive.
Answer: -0.9 AA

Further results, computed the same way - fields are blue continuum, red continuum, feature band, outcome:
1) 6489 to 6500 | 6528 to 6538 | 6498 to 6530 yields 0.09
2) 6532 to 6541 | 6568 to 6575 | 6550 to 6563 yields 0.91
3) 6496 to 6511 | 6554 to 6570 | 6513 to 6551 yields -2.15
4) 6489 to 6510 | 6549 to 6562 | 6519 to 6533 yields -0.30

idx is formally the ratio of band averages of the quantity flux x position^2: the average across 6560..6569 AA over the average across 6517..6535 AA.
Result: 0.86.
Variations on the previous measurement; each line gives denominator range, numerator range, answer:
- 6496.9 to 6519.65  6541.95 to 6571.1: 0.95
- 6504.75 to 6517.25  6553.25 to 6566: 0.89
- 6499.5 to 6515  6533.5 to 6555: 1.02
